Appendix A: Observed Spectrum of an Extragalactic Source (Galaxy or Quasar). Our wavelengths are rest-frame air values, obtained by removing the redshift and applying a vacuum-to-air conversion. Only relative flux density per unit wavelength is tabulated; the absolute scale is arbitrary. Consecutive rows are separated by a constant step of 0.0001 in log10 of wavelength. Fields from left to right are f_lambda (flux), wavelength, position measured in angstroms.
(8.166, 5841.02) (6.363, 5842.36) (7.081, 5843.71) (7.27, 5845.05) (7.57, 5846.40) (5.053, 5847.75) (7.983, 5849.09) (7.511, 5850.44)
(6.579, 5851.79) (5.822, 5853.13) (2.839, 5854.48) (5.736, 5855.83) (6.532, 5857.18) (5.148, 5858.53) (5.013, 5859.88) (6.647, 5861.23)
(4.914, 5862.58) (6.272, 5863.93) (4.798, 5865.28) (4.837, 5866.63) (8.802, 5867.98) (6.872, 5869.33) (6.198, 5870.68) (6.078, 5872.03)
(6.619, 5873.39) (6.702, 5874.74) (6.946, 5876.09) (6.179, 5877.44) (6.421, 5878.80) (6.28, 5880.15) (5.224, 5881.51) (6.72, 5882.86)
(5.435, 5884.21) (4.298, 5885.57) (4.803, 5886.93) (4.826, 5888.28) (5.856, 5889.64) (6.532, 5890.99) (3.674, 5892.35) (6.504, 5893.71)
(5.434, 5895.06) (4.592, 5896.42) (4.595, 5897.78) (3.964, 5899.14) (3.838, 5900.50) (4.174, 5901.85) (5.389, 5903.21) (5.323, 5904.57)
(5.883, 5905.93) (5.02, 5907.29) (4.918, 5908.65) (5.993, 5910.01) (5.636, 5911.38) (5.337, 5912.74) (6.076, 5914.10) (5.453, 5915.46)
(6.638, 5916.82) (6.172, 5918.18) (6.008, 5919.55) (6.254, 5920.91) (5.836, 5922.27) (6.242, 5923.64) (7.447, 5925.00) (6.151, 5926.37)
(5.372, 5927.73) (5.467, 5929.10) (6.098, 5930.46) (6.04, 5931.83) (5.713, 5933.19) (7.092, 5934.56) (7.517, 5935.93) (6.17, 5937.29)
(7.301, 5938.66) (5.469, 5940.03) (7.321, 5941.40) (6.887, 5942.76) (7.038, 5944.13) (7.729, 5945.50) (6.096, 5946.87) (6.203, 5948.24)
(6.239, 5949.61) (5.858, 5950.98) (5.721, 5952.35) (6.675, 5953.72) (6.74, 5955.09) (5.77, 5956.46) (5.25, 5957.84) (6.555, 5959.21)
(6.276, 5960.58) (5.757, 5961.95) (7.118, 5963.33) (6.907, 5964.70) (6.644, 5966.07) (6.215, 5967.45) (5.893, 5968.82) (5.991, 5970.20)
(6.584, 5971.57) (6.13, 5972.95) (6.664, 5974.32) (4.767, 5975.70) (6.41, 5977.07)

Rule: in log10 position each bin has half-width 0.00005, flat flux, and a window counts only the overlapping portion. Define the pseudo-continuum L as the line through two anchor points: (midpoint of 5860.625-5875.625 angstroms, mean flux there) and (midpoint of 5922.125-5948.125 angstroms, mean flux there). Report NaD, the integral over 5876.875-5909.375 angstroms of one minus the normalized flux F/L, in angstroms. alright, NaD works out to 5.6 angstroms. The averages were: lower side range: 6.26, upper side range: 6.48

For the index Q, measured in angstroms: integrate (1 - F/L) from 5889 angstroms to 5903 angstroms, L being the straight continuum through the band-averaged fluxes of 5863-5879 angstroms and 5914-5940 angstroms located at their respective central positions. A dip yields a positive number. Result 3.1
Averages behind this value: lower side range 6.37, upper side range 6.25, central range 4.93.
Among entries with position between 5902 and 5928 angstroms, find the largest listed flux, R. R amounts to 7.447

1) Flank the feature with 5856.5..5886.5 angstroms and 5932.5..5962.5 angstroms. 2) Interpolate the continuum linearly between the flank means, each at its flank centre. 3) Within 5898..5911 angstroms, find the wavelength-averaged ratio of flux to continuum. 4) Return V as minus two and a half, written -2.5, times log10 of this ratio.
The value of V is 0.25 mag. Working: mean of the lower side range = 6.03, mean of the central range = 4.95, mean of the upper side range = 6.43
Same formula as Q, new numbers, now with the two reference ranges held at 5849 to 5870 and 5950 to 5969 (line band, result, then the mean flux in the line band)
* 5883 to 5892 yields 1.1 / 5.32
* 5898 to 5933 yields 2.9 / 5.62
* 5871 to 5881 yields -0.7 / 6.43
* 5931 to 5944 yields -0.9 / 6.63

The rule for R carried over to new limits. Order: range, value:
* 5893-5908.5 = 6.504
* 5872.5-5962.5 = 7.729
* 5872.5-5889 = 6.946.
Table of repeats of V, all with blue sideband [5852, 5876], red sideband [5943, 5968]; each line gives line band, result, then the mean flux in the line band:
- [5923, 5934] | 0.029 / 6.08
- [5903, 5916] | 0.120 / 5.51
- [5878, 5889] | 0.096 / 5.51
